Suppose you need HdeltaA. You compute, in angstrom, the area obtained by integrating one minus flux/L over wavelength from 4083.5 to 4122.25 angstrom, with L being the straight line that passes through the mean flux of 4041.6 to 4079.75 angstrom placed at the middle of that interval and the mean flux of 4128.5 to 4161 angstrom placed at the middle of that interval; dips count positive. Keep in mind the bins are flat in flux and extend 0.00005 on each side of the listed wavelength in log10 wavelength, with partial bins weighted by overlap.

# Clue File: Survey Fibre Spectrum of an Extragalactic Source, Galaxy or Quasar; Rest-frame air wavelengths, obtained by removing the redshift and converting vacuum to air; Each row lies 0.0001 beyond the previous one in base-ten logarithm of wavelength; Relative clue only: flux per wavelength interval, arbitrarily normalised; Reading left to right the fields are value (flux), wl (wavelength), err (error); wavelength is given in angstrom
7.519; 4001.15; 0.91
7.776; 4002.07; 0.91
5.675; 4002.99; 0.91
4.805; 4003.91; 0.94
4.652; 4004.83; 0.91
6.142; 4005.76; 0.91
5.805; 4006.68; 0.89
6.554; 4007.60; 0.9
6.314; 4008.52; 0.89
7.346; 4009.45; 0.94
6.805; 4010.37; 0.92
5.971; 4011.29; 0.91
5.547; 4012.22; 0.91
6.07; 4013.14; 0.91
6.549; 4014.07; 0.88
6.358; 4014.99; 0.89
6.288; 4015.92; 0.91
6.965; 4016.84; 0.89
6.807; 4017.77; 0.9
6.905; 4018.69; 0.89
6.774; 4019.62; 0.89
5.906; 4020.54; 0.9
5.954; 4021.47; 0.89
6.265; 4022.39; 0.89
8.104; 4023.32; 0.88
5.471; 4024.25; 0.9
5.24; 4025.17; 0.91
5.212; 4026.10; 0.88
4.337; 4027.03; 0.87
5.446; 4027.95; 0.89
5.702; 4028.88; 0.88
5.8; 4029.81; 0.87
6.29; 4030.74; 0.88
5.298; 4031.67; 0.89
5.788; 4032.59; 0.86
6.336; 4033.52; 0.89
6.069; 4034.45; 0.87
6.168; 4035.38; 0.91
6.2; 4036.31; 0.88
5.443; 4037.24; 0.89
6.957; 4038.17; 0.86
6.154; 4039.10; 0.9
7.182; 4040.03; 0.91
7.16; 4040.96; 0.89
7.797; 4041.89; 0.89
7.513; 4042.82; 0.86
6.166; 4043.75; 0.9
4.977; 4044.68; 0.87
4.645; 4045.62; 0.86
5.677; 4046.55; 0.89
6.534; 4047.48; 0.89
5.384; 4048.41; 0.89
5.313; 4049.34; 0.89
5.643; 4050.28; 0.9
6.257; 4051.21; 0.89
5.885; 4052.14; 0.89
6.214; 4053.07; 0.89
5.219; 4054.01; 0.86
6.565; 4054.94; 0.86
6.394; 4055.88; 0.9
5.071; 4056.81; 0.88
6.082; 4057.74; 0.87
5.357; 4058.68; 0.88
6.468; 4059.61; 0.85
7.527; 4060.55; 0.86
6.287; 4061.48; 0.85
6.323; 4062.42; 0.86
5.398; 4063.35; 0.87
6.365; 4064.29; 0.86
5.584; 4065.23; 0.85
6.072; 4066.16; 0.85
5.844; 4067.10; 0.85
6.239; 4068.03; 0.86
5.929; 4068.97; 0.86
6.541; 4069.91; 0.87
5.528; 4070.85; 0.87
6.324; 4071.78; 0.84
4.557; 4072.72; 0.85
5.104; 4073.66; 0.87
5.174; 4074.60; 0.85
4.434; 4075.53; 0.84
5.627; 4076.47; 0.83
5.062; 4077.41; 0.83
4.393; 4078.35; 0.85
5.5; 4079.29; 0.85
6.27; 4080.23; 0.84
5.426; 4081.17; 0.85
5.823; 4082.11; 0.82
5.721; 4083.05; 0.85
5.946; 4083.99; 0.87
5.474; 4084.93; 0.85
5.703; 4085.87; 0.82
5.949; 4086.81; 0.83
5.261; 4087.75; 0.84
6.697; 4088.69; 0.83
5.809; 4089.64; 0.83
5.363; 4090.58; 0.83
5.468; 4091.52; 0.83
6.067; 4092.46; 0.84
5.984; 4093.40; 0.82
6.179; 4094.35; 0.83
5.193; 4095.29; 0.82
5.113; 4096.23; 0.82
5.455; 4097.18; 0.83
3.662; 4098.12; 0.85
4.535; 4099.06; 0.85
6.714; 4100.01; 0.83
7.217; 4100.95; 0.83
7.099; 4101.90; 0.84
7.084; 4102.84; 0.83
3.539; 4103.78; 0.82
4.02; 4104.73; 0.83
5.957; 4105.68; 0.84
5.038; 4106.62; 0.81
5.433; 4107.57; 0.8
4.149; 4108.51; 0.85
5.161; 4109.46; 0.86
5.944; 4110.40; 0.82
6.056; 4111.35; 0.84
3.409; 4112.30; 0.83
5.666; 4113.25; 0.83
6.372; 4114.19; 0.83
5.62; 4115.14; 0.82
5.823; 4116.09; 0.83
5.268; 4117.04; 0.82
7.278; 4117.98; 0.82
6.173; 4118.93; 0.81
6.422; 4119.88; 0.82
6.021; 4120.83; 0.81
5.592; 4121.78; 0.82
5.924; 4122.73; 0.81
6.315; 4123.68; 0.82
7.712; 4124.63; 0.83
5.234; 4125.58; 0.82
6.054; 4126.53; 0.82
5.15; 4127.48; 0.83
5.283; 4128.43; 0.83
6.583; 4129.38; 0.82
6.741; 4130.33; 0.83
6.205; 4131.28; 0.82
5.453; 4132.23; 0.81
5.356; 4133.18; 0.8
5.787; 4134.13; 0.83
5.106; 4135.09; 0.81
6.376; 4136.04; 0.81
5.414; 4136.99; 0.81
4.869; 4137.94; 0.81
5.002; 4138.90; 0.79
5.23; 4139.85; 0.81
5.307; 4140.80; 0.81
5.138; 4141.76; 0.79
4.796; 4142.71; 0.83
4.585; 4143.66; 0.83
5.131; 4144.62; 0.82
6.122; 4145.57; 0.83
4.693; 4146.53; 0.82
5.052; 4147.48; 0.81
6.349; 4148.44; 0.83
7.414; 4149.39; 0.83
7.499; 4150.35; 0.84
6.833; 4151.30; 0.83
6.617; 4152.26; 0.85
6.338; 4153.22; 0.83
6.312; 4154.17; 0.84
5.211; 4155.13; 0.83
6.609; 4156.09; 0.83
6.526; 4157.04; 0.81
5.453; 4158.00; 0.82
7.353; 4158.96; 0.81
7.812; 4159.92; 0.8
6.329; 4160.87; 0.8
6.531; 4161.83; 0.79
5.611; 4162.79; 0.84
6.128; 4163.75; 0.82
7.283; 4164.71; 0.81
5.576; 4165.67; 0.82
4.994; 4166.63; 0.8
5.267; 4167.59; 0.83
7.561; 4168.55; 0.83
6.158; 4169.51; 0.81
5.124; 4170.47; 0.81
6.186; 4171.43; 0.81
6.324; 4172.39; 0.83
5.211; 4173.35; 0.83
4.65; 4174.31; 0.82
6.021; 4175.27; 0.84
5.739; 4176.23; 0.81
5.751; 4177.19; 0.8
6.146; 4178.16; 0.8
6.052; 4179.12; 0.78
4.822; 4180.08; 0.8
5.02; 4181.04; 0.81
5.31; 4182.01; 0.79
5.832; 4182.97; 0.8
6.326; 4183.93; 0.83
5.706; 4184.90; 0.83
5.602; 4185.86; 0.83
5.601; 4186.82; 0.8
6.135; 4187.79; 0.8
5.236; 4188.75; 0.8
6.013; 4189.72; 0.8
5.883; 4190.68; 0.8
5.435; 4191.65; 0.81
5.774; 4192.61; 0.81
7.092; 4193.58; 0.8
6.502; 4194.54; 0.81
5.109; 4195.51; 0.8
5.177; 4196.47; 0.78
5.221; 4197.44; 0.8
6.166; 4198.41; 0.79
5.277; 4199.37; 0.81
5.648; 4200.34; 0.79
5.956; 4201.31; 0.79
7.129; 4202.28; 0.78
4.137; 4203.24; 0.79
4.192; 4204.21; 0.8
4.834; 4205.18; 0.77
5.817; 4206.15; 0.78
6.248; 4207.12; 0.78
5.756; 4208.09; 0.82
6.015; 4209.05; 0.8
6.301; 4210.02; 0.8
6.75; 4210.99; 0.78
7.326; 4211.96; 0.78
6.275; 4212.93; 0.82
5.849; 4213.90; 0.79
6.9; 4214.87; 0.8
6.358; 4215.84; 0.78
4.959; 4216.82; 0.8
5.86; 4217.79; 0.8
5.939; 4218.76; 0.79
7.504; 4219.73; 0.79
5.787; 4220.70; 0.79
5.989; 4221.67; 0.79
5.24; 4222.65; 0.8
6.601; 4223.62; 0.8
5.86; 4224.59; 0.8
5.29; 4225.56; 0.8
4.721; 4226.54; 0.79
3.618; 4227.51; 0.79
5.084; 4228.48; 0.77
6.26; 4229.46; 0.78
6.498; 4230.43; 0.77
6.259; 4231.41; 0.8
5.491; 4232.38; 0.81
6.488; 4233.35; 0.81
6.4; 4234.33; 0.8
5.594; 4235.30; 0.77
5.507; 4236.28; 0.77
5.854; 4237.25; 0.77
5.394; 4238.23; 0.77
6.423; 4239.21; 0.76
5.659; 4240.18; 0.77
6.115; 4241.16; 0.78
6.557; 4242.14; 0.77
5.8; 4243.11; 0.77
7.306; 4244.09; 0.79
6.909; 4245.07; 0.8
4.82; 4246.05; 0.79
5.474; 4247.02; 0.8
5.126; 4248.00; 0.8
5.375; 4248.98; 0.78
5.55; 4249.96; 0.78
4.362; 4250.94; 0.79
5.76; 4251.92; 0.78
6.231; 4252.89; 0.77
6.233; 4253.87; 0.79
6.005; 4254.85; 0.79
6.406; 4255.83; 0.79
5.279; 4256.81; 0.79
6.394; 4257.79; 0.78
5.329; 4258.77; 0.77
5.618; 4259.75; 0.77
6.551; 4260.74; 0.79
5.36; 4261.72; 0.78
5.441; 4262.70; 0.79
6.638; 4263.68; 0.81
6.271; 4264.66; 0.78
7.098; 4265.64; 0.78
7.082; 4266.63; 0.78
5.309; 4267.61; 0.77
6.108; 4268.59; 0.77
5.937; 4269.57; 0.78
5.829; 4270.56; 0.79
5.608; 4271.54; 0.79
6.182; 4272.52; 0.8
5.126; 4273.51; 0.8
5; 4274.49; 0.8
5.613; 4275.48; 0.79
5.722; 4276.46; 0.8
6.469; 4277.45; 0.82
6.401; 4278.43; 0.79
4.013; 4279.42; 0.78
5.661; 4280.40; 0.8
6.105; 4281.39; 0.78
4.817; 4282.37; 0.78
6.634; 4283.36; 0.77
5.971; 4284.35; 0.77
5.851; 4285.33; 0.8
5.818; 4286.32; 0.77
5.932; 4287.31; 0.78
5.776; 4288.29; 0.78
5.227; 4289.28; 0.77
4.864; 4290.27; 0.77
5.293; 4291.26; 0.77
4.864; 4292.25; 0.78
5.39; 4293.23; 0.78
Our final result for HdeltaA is 1.6 angstrom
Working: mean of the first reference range 5.82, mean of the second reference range 5.92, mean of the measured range 5.63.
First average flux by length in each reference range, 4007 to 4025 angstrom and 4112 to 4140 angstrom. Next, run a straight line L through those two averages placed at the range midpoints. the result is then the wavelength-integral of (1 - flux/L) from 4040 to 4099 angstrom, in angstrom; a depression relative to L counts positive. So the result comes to 3.4 angstrom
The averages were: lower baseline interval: 6.45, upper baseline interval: 5.8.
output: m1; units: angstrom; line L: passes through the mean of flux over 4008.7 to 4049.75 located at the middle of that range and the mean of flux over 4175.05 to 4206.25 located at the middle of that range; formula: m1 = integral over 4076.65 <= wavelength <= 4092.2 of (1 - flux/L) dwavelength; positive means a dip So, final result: 0.9 angstrom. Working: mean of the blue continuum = 6.16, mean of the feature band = 5.62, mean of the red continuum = 5.65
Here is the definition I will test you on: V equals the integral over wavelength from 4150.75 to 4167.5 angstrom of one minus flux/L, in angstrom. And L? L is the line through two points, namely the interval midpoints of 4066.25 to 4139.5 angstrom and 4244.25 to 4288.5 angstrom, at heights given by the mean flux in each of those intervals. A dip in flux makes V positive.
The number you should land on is -1.75 angstrom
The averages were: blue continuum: 5.65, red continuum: 5.82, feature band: 6.3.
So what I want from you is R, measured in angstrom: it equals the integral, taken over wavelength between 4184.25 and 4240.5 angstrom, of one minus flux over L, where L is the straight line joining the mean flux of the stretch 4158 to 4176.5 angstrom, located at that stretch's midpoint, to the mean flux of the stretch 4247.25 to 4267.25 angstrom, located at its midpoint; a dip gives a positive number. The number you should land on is 1.5 angstrom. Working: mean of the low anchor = 6.08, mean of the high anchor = 5.9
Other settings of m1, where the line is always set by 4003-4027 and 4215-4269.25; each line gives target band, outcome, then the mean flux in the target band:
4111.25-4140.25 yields 1.1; 5.79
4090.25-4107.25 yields 1.4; 5.54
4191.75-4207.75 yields 0.8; 5.64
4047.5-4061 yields 0.3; 5.97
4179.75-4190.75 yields 0.6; 5.63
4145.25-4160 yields -0.9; 6.35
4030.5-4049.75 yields -0.1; 6.15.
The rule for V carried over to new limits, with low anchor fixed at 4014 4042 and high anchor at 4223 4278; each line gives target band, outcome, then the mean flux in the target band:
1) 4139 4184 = 0.55 angstrom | 5.91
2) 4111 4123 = 0.48 angstrom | 5.81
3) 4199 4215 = 0.05 angstrom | 5.89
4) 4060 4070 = -0.07 angstrom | 6.18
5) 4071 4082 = 1.50 angstrom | 5.29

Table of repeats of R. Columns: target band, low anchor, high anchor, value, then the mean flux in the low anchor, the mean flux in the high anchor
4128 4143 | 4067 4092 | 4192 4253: 0.4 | 5.6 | 5.83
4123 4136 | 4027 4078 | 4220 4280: -0.1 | 5.93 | 5.82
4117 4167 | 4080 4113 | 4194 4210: -3.7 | 5.53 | 5.6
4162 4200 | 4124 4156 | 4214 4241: 0.3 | 5.8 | 5.84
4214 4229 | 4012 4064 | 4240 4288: 0.5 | 6.1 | 5.86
